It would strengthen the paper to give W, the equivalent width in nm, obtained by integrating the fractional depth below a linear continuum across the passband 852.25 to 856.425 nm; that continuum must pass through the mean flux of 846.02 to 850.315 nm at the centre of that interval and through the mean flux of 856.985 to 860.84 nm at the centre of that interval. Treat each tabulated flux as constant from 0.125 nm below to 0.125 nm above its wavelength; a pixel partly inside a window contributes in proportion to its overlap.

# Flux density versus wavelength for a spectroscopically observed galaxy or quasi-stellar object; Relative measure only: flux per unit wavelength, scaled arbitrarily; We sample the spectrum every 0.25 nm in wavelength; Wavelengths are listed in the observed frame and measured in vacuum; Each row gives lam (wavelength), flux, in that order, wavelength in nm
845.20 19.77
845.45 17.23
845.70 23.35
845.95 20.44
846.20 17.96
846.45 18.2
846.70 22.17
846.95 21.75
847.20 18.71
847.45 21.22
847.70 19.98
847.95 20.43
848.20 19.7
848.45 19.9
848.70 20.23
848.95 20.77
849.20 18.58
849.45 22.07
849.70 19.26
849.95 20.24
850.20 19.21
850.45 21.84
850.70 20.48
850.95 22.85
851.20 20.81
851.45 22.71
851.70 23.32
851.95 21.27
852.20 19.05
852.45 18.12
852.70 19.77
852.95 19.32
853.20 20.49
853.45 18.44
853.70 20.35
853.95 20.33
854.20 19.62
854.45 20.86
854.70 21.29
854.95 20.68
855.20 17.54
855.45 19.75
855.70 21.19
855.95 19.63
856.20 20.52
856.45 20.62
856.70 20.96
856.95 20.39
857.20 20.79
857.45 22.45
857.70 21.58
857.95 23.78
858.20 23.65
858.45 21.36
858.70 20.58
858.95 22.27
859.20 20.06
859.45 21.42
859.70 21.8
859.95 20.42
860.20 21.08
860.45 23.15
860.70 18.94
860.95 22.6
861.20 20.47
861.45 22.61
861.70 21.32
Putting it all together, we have 0.20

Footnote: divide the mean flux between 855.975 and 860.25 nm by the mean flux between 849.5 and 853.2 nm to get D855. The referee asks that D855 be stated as 1.0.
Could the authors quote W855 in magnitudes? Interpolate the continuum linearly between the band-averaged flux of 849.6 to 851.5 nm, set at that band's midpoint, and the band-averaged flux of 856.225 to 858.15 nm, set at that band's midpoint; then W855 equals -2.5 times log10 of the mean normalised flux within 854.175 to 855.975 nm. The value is 0.06 mag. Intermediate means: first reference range 20.9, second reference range 21.5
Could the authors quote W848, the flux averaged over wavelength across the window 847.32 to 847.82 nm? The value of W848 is 20.6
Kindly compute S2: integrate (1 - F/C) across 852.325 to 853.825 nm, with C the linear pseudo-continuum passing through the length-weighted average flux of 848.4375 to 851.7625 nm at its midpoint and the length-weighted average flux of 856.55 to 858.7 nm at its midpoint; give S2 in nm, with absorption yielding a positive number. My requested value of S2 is 0.13 nm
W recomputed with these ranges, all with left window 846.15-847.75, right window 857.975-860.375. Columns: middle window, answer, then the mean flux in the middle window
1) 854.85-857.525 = 0.103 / 20.4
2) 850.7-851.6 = -0.058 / 21.9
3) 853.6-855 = 0.030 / 20.5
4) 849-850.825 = 0.016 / 20.3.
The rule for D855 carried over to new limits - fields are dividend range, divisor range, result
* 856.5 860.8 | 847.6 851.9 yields 1.03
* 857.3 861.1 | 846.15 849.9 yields 1.08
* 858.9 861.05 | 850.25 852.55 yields 1.01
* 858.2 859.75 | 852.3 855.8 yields 1.08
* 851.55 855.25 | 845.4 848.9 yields 1.00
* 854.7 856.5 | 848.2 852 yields 0.96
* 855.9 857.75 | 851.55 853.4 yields 1.04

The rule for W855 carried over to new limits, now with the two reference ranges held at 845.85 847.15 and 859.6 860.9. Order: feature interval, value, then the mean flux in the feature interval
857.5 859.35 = -0.05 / 21.9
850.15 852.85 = -0.02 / 20.9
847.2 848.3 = 0.00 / 20.2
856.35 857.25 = 0.01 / 20.7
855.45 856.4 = 0.02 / 20.4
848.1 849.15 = 0.01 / 20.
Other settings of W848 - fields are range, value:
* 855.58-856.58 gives 20.5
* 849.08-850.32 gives 19.9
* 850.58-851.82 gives 22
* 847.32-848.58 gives 20.2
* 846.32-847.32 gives 20.2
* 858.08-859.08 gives 21.9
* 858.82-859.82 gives 21.4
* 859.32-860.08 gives 21.2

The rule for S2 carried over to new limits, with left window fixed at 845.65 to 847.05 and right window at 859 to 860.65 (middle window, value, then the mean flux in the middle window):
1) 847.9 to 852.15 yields -0.018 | 20.8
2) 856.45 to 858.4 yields -0.066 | 21.8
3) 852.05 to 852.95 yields 0.075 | 19.1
